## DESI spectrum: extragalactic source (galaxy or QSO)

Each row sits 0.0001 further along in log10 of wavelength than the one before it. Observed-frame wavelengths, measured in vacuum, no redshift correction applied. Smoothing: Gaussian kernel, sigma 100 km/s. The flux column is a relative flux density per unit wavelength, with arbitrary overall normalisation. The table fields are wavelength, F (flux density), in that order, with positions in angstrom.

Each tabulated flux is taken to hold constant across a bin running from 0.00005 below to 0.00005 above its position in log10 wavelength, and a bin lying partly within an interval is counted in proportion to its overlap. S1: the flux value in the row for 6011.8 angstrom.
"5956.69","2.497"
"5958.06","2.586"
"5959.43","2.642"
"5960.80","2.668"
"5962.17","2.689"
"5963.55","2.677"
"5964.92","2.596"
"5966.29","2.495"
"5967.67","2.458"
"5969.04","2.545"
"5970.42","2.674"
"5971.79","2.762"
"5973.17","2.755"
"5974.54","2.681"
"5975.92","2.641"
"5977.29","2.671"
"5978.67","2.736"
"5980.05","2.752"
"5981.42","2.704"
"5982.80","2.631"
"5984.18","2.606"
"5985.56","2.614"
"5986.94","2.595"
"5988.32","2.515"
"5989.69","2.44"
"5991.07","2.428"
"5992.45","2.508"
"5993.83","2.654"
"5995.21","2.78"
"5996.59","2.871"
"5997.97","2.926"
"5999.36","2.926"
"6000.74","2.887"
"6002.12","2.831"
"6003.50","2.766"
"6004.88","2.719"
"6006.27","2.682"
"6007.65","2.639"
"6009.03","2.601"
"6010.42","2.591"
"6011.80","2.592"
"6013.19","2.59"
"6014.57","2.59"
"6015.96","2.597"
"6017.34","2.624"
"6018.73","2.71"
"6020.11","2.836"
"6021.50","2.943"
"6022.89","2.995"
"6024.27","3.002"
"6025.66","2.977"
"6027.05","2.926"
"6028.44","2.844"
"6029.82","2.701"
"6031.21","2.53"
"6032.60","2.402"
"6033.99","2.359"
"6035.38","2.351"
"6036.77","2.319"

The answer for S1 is 2.592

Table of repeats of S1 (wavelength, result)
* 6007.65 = 2.639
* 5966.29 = 2.495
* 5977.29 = 2.671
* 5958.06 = 2.586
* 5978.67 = 2.736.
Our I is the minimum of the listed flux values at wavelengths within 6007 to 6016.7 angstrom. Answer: 2.59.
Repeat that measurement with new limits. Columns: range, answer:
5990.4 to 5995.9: 2.428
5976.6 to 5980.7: 2.671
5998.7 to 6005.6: 2.719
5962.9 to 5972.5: 2.458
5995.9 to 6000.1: 2.871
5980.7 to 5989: 2.515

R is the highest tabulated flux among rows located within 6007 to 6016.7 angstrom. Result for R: 2.639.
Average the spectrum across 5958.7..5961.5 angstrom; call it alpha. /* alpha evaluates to 2.66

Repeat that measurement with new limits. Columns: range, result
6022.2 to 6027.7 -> 2.98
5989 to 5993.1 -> 2.46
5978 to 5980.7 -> 2.74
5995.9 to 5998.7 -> 2.89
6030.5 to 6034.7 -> 2.43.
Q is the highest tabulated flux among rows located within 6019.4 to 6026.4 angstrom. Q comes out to 3.002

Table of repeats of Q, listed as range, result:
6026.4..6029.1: 2.926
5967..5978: 2.762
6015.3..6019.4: 2.71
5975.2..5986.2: 2.752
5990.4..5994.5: 2.654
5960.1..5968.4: 2.689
